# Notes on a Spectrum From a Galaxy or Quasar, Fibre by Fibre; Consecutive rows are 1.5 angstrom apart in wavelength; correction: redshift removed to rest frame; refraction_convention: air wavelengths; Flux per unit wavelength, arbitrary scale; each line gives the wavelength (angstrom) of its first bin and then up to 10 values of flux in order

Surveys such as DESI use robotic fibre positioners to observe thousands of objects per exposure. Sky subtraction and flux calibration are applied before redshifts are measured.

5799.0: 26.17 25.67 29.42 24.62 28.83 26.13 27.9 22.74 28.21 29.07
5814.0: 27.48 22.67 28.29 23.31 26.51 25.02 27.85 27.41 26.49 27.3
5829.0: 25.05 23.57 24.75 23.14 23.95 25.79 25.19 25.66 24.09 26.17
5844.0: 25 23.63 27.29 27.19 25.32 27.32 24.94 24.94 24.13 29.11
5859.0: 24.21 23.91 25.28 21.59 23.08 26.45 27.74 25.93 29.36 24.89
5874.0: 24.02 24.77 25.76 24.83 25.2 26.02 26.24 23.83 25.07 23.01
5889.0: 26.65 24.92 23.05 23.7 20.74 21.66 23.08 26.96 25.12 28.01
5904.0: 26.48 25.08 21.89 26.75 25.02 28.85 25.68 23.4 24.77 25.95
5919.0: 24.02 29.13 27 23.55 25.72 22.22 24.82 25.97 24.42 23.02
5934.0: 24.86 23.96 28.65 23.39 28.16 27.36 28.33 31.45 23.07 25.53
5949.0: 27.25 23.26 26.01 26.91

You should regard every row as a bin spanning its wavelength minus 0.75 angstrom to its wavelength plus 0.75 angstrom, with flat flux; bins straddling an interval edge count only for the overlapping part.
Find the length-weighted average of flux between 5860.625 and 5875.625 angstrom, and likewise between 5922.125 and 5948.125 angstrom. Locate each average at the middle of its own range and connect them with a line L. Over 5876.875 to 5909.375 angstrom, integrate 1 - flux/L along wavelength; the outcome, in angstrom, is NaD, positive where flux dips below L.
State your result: 0.9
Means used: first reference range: 25.3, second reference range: 25.6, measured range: 24.7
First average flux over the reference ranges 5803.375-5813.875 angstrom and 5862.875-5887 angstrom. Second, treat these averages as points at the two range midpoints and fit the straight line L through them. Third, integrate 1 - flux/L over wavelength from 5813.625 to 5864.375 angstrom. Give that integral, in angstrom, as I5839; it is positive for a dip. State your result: 1.58 angstrom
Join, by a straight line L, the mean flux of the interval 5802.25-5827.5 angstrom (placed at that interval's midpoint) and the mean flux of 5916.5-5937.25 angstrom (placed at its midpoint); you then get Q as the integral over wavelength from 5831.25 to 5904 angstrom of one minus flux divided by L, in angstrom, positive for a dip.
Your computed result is 2.22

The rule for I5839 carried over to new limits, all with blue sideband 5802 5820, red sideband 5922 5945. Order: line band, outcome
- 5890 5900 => 1.0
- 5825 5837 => 0.6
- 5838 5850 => 0.3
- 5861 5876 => 0.5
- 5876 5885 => 0.2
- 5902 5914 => 0.0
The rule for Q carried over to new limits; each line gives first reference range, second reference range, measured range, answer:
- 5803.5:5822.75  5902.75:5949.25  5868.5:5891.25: 0.48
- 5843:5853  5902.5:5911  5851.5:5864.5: 0.47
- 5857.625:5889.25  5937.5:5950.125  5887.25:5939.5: 2.28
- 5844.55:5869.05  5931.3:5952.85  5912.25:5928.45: 0.45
